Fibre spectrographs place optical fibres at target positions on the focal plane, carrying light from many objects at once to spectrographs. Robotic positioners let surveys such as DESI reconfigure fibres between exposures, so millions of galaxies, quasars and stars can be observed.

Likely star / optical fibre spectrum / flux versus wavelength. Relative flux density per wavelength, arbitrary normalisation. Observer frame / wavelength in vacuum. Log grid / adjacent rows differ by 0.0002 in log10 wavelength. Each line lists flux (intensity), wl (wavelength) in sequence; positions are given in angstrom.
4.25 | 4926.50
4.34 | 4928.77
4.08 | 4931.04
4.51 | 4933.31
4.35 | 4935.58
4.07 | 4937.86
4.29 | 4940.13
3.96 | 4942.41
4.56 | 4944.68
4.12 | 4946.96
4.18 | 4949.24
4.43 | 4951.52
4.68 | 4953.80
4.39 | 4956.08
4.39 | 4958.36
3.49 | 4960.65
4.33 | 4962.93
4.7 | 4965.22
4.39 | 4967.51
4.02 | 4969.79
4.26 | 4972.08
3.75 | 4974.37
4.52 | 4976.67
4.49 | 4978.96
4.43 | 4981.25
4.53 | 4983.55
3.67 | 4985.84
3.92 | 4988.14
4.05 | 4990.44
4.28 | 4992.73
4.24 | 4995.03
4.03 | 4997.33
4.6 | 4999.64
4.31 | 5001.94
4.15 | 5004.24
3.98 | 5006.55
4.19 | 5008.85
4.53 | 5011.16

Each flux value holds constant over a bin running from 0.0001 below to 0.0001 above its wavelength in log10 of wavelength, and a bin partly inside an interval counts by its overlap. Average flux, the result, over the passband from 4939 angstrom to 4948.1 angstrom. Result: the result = 4.23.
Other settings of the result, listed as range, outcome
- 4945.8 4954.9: 4.35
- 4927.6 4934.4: 4.31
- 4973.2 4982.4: 4.29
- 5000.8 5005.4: 4.23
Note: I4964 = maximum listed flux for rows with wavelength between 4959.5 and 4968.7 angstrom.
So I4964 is 4.7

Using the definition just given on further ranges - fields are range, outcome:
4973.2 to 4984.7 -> 4.53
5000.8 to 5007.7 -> 4.31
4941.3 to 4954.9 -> 4.68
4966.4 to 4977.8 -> 4.52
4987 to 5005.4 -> 4.6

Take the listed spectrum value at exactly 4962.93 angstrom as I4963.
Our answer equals 4.33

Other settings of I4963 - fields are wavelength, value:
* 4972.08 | 4.26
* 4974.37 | 3.75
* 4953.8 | 4.68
